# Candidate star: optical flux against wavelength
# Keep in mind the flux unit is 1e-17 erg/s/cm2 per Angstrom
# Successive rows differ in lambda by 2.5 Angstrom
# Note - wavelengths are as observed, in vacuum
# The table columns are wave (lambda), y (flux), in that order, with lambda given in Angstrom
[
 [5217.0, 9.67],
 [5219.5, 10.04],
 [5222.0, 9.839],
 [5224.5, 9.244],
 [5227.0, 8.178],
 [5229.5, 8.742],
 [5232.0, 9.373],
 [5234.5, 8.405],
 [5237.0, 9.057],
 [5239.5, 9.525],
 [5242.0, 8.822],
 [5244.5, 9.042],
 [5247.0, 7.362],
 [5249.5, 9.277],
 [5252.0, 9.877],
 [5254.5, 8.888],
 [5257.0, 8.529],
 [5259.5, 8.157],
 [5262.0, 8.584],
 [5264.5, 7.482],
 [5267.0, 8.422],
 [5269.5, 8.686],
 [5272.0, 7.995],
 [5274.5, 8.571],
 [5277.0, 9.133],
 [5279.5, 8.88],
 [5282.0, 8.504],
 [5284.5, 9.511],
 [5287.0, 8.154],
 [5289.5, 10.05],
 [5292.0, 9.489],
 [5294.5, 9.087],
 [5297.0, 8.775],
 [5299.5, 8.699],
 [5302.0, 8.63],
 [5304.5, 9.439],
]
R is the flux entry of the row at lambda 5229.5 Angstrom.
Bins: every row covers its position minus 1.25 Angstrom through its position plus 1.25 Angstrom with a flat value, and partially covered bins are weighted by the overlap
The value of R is 8.742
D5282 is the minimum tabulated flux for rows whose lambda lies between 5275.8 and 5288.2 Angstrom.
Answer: 8.154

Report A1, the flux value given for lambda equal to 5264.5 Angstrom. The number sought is 7.482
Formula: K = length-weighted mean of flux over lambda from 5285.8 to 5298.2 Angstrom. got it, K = 9.12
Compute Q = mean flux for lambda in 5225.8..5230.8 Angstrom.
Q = 8.47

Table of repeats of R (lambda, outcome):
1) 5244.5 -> 9.042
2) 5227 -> 8.178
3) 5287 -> 8.154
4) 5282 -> 8.504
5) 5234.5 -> 8.405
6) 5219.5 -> 10.04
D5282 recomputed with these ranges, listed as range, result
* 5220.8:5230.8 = 8.178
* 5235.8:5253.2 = 7.362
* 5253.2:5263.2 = 8.157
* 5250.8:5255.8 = 8.888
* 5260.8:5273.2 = 7.482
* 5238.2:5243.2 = 8.822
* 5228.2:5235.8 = 8.405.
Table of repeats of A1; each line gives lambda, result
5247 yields 7.362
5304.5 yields 9.439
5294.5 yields 9.087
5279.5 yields 8.88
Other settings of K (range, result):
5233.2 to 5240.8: 9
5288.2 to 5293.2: 9.76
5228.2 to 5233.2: 9.05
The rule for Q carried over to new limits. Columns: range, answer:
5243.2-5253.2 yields 8.88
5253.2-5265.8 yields 8.33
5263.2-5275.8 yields 8.24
